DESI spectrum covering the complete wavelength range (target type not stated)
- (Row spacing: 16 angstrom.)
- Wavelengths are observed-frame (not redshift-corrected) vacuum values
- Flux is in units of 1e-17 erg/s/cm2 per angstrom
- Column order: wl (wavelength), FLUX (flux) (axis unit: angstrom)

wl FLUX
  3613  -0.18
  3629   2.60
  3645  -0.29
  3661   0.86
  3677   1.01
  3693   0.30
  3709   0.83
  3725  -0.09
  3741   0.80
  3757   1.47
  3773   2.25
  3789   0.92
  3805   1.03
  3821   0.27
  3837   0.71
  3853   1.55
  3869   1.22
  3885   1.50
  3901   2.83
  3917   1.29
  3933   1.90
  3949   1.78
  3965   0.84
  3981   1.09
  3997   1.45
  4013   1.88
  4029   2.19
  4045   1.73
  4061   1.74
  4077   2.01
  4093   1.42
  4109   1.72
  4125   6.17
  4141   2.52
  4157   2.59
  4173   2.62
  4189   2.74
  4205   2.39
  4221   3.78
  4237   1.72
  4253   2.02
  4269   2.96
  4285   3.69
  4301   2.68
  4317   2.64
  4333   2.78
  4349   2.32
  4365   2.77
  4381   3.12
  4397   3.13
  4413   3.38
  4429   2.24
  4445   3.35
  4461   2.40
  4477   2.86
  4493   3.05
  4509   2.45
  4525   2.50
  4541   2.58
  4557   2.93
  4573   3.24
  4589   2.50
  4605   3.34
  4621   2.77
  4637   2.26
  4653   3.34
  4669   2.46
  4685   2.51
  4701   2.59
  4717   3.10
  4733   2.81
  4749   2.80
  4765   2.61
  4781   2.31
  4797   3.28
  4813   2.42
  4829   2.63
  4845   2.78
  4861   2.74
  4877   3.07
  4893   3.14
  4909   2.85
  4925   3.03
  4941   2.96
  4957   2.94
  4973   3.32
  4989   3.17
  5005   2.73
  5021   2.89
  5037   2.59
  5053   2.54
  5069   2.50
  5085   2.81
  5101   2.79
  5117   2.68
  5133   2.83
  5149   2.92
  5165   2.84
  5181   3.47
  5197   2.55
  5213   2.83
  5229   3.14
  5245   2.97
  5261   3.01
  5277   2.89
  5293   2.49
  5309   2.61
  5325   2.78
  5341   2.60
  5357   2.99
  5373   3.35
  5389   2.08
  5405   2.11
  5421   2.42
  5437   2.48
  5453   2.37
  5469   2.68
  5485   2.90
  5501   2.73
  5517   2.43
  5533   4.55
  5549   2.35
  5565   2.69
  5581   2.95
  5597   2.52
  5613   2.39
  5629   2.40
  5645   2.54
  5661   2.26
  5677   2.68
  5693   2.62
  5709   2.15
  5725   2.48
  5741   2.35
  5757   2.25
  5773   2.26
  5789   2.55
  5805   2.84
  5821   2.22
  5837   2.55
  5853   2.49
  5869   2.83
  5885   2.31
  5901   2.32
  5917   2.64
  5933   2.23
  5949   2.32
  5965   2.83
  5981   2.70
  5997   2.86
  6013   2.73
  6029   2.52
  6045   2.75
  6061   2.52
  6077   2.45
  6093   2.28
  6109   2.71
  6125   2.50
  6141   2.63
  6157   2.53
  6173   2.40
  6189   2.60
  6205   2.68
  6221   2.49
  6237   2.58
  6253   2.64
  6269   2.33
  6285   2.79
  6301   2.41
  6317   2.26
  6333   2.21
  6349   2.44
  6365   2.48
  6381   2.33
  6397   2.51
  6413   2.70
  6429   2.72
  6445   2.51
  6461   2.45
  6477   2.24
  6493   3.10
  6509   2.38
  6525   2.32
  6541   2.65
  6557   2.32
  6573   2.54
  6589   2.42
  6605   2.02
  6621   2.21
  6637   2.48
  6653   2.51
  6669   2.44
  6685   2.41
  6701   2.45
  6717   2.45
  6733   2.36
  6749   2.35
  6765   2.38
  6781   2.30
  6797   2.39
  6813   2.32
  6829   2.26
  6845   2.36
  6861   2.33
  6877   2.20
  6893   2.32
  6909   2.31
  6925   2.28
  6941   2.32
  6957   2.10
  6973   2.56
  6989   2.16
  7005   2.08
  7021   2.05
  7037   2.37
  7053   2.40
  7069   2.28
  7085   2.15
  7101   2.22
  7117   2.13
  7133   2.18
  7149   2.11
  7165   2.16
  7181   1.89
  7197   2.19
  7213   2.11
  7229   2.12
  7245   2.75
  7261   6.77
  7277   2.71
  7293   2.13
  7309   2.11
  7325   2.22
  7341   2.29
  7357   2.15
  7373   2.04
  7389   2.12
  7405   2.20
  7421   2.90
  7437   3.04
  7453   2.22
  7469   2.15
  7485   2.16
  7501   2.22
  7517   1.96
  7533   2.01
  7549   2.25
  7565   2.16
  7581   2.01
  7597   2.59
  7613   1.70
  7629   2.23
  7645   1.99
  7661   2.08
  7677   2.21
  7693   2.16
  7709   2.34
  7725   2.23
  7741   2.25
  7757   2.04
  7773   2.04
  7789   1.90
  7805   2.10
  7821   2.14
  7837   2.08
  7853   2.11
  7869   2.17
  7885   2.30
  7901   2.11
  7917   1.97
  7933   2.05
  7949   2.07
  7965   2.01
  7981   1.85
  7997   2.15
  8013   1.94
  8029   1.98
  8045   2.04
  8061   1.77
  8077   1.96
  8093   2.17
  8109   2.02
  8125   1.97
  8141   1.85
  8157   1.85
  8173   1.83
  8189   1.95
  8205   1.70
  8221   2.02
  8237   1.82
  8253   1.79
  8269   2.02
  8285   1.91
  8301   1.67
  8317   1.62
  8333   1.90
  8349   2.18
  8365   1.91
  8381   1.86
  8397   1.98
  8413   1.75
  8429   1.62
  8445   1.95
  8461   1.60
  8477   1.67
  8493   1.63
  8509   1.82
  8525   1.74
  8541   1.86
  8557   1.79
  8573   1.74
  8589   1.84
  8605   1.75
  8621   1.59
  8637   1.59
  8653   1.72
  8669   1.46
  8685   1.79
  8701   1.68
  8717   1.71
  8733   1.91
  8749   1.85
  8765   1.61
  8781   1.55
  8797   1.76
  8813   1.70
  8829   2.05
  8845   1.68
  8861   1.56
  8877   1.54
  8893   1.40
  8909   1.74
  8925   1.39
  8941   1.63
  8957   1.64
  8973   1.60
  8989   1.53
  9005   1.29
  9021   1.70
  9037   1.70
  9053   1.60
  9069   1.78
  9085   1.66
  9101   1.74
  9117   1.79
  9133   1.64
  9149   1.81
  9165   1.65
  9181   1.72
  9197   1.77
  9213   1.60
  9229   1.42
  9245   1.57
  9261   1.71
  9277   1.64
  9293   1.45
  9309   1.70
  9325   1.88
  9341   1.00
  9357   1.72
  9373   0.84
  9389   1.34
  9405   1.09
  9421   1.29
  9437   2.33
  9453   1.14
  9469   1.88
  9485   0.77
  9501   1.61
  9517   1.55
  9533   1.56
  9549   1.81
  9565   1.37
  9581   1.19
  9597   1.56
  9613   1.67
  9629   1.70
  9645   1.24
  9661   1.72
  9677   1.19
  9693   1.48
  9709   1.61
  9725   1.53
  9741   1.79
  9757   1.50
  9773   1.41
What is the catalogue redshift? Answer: 0.106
